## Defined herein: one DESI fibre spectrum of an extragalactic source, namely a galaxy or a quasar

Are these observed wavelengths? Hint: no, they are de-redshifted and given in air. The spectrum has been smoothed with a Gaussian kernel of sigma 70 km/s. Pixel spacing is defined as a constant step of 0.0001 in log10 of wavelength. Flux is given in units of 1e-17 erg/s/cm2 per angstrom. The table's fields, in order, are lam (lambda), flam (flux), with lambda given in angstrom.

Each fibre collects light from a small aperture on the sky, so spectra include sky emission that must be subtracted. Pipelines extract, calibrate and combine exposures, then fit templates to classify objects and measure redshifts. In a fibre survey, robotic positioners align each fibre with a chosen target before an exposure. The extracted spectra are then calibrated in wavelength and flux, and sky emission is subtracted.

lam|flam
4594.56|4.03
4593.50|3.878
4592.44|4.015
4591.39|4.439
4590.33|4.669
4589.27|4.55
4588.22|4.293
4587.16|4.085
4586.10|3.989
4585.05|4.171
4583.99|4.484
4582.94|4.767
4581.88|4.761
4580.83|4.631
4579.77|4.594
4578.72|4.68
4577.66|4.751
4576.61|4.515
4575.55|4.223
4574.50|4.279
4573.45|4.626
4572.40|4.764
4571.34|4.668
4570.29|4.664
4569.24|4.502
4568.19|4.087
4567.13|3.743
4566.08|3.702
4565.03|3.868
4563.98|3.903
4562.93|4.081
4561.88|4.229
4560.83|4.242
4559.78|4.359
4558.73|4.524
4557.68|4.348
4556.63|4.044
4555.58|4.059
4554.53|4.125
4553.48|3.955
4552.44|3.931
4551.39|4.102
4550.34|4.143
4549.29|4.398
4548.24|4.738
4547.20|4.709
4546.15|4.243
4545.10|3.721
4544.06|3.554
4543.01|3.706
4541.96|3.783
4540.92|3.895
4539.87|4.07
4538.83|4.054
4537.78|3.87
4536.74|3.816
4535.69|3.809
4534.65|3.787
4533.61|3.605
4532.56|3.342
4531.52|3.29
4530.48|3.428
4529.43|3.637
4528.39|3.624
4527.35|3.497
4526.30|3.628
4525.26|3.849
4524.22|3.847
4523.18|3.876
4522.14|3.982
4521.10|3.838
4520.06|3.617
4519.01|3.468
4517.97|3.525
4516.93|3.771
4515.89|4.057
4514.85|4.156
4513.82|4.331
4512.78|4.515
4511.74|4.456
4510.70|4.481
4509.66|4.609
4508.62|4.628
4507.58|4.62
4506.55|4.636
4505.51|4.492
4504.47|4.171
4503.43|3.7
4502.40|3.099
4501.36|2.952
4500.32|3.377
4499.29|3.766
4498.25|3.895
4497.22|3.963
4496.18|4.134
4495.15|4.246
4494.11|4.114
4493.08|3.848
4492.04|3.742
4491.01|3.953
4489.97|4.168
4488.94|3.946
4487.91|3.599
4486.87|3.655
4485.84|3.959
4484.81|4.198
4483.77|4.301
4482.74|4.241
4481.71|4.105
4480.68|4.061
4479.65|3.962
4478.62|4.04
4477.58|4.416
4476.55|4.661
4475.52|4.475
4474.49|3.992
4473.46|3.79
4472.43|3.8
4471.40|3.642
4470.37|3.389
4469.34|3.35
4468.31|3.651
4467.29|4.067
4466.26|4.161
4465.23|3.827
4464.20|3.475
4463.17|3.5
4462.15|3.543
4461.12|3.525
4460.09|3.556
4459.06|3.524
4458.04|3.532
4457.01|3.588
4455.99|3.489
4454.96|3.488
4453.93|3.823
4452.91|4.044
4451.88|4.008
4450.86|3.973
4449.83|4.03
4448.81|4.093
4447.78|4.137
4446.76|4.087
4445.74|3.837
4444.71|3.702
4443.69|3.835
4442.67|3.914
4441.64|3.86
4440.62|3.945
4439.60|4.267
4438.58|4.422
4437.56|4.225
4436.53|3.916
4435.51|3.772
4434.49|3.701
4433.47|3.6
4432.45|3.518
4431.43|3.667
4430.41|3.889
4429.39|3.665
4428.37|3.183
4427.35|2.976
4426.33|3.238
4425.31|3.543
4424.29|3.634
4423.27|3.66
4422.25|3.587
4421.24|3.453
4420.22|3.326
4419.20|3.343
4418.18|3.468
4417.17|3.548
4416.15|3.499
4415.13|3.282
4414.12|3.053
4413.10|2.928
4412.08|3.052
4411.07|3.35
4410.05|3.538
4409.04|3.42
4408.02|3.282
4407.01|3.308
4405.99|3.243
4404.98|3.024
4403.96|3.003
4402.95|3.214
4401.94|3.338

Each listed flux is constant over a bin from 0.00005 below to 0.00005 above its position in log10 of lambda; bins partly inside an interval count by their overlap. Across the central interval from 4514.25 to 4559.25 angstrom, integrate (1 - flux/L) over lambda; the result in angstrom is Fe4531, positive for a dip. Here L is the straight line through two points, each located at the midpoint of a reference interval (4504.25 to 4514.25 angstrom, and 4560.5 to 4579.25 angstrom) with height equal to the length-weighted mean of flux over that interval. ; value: 5.3 angstrom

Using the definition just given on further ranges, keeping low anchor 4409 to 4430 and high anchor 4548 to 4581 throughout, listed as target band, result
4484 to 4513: -1.2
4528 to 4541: 1.3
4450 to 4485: -1.7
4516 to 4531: 1.2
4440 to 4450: -1.2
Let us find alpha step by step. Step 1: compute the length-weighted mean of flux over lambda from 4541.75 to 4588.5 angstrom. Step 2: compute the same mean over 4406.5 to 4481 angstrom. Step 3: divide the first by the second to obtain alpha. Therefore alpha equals 1.2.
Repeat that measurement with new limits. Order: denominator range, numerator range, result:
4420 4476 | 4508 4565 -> 1.06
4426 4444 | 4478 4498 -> 1.07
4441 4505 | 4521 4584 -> 1.06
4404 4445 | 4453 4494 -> 1.09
